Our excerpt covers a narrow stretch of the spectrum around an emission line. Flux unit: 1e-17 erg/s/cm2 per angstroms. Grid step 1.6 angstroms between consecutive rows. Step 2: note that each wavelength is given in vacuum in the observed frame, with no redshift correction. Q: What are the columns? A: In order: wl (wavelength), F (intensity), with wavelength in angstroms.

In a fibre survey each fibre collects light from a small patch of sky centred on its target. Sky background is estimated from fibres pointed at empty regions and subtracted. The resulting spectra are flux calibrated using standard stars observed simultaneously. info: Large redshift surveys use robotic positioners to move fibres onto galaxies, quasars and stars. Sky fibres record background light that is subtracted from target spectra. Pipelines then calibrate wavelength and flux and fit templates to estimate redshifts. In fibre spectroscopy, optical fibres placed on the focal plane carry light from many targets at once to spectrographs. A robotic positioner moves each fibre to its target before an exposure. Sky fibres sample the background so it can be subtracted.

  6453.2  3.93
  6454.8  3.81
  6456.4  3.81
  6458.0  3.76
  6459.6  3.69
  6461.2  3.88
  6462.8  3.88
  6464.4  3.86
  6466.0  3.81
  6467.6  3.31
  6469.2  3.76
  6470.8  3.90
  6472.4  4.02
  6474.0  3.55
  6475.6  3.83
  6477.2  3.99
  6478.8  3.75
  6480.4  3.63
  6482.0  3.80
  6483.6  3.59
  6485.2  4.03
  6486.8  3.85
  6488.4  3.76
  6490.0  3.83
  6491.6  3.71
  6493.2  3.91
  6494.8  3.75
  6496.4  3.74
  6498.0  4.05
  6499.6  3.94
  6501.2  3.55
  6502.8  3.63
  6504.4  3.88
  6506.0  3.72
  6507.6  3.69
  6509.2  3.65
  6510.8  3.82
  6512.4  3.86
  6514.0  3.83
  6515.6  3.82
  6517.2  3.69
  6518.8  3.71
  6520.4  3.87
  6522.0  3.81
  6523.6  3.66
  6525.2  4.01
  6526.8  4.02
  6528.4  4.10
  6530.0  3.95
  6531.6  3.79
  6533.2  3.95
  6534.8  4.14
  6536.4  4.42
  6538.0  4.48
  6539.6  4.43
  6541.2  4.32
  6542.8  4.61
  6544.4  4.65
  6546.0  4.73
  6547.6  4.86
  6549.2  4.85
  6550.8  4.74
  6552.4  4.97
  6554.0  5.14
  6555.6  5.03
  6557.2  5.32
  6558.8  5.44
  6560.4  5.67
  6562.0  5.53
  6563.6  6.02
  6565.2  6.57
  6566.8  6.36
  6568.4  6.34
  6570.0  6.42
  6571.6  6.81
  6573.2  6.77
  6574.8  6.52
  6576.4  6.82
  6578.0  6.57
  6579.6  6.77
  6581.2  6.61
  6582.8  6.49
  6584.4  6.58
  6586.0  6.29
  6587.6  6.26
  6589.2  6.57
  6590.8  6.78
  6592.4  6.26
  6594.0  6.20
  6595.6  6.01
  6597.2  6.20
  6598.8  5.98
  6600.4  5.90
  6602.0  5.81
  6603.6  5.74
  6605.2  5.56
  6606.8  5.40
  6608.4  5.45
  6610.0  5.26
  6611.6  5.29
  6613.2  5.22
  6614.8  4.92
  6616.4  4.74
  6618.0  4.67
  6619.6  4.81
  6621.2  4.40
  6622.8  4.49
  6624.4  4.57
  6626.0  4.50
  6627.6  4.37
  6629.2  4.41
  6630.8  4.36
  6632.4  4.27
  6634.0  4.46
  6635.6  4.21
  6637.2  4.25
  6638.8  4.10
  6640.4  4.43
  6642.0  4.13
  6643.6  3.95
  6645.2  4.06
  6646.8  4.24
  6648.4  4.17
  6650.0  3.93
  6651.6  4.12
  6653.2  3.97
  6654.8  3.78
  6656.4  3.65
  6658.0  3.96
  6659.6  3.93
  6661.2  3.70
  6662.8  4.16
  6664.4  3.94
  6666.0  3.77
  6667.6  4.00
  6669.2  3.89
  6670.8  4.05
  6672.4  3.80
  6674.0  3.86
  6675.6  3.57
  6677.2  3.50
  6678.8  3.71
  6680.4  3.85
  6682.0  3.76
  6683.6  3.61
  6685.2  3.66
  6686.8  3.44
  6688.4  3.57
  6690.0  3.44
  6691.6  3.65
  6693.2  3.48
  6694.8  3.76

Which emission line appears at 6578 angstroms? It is Mg II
